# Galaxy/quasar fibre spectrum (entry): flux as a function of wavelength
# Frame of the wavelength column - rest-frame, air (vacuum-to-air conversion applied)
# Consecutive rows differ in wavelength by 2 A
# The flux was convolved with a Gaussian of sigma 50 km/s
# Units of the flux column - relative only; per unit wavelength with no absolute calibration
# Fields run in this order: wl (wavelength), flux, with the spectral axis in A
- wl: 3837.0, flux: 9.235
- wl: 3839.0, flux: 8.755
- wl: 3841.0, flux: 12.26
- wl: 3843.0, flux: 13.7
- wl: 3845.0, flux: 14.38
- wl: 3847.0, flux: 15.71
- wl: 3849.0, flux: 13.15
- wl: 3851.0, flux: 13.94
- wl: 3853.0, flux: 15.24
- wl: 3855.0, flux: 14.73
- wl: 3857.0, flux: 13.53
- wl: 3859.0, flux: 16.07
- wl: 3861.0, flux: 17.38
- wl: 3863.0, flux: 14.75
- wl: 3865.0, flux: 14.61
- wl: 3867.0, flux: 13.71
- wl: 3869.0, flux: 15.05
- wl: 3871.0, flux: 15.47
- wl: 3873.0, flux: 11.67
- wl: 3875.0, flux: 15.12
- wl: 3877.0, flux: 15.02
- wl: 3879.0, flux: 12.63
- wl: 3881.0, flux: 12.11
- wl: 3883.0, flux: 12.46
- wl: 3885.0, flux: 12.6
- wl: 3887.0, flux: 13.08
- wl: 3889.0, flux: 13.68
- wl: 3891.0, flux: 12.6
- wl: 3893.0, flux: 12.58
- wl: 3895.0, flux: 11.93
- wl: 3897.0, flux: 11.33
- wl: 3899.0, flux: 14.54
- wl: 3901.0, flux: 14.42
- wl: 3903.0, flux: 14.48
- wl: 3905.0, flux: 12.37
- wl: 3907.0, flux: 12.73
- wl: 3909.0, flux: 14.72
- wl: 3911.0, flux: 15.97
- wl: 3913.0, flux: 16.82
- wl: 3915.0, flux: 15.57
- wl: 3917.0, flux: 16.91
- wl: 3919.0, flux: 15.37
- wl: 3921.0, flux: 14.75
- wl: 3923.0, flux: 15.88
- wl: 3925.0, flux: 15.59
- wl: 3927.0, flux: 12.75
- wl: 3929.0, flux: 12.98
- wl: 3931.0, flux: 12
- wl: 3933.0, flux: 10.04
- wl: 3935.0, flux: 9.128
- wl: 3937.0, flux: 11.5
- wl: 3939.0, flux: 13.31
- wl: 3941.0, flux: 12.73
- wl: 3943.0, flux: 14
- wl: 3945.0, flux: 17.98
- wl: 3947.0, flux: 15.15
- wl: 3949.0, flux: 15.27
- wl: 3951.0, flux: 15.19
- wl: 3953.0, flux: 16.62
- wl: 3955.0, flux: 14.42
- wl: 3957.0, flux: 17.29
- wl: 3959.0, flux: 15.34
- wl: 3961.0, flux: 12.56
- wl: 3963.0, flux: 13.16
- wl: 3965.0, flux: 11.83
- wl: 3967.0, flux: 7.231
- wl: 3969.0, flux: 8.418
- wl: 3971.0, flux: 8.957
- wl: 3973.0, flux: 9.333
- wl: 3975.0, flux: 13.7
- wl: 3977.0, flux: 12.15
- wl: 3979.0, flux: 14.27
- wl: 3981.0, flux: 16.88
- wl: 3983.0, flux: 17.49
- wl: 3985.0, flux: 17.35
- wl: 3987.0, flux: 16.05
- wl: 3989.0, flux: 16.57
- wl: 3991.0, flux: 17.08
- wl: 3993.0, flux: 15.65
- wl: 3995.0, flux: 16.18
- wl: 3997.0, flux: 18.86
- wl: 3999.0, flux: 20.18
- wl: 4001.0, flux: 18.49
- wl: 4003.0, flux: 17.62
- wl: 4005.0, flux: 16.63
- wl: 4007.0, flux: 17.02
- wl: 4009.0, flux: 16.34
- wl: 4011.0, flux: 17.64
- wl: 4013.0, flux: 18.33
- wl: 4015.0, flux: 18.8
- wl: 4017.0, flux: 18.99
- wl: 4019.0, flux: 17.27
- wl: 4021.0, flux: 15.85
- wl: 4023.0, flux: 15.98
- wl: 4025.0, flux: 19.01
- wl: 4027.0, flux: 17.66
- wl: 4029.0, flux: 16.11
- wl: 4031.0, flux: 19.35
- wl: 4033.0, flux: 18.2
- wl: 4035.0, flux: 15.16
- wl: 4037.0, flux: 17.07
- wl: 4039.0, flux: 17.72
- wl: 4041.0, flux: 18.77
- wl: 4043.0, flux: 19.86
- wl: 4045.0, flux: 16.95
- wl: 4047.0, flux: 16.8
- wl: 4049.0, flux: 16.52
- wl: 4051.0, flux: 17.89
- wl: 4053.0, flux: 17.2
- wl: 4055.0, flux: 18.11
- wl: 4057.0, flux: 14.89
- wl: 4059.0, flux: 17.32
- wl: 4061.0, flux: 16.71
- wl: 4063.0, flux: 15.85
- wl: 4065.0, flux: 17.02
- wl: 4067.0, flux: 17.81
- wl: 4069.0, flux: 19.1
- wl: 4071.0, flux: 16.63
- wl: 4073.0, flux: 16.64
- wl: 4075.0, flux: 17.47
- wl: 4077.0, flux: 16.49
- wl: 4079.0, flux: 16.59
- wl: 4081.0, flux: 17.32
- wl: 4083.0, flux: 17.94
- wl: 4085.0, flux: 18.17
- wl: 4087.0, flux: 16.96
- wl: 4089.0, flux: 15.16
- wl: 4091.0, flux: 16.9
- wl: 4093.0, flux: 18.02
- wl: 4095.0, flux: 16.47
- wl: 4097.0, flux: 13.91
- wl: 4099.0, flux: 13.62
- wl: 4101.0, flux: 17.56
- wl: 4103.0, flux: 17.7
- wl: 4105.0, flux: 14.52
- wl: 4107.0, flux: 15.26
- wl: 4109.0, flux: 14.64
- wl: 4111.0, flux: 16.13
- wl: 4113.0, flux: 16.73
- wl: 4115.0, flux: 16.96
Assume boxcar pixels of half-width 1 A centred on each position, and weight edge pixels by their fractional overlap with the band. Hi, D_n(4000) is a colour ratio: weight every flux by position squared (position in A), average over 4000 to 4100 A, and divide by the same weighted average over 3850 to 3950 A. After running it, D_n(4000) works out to 1.3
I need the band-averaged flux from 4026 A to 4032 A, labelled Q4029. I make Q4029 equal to 17.7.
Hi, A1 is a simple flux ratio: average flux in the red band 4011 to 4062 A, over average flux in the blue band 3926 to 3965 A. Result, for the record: 1.27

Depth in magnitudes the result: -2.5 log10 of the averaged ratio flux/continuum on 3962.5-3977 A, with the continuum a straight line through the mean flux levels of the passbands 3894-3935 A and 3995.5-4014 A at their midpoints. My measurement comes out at 0.49 mag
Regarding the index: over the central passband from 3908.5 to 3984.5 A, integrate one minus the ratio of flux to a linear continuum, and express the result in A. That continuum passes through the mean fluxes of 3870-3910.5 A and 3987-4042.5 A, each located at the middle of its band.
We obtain 6.7 A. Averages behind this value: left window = 13.3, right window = 17.5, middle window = 13.8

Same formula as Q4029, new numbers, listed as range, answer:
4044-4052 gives 17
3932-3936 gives 9.58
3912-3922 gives 15.9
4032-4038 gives 16.8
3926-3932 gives 12.6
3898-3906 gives 14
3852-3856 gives 15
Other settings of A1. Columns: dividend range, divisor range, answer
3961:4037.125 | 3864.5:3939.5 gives 1.16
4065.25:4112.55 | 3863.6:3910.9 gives 1.23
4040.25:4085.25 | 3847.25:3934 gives 1.23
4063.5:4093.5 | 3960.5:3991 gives 1.30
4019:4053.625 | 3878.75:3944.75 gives 1.29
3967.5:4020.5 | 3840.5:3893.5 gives 1.14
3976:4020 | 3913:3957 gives 1.20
